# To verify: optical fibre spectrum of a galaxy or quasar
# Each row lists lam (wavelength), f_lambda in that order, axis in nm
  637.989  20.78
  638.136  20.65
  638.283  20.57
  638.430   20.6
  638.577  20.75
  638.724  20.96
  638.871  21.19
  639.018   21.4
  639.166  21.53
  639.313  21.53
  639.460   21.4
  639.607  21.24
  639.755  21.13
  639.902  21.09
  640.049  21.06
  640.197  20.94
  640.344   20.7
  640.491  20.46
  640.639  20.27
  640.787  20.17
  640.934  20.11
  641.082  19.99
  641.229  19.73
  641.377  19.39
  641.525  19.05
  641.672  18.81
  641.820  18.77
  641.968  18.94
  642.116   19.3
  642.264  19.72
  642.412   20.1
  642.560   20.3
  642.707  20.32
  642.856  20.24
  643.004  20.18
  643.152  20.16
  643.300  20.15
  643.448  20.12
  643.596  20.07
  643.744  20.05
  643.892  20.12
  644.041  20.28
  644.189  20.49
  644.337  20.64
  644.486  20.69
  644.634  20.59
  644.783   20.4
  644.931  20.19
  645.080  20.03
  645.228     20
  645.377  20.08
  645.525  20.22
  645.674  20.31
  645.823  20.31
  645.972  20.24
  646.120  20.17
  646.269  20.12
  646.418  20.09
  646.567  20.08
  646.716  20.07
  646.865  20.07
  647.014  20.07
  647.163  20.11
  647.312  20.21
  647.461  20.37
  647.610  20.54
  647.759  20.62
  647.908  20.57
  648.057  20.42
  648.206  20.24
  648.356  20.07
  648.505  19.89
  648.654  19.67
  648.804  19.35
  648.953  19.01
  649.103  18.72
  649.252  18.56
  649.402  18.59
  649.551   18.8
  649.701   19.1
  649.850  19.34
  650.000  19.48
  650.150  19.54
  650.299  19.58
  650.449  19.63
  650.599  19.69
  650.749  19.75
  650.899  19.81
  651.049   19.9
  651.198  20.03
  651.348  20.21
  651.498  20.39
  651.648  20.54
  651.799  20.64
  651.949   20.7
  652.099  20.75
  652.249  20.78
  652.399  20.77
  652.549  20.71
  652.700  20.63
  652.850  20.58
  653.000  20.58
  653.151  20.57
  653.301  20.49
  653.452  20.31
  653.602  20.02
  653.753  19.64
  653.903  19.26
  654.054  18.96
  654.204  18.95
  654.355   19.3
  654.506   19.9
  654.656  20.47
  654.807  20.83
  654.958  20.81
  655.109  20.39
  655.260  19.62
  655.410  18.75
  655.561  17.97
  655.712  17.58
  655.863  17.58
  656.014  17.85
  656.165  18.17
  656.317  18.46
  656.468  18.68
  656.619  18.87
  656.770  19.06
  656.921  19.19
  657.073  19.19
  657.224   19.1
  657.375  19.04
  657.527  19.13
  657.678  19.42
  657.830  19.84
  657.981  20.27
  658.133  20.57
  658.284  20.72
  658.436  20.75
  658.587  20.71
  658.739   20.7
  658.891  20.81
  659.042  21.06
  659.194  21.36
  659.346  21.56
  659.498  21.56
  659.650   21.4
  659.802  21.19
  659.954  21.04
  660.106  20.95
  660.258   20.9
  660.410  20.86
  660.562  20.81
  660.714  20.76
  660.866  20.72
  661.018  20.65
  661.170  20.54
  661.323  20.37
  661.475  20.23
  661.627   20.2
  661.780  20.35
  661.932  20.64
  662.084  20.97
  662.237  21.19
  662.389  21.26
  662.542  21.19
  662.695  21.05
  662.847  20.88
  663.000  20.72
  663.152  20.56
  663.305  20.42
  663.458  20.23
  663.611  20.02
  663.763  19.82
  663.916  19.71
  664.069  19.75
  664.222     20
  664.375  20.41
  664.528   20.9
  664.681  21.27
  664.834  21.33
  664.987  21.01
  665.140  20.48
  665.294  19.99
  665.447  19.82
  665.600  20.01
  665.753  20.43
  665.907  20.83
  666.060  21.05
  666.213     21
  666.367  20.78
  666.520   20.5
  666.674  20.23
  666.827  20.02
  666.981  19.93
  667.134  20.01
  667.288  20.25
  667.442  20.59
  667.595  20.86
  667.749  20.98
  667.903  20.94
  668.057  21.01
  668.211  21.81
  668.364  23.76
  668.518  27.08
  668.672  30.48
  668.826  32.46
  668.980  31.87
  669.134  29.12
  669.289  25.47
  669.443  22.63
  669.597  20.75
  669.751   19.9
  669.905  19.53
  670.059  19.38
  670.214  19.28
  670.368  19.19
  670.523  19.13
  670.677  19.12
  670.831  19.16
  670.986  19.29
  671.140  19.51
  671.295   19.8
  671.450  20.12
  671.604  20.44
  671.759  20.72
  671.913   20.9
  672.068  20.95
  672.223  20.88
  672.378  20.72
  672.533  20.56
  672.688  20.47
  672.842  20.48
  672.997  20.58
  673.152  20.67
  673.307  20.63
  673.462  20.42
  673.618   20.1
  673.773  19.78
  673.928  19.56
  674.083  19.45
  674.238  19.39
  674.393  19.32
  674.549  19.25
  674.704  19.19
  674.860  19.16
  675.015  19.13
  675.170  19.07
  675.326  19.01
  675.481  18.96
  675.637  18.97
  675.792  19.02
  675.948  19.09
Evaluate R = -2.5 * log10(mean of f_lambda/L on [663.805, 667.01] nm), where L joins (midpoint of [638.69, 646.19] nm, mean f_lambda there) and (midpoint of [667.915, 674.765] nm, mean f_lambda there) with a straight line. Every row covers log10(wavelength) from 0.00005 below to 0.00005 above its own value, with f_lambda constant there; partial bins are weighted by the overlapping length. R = 0.04 mag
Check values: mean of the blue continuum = 20.3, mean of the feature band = 20.4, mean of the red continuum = 21.5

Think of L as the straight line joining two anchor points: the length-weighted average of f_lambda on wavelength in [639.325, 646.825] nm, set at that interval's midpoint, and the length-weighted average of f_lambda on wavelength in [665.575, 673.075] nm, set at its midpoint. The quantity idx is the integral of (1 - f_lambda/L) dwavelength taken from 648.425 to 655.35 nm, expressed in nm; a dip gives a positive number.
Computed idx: 0.252 nm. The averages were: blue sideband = 20.2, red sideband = 21.5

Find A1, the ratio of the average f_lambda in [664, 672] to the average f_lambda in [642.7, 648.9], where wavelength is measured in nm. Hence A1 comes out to 1.06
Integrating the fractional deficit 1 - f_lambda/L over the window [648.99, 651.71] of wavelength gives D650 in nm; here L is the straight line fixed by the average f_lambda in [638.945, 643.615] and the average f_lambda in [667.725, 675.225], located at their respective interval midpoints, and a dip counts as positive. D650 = 0.14 nm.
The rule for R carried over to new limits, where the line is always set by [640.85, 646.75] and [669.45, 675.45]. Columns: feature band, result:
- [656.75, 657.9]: 0.04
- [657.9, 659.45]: -0.05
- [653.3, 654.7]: 0.02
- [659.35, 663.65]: -0.05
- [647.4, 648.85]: -0.01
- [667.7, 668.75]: -0.19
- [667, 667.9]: -0.03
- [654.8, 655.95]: 0.05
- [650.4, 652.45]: -0.01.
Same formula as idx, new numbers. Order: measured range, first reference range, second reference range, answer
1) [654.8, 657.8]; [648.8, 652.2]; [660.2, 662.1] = 0.18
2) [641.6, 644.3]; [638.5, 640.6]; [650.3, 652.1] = 0.12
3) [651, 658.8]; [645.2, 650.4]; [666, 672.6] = 0.26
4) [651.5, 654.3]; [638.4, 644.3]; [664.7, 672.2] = 0.08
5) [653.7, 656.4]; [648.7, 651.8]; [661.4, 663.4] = 0.12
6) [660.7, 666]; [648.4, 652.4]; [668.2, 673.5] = 0.15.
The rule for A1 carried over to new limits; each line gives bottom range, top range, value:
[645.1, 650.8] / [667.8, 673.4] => 1.10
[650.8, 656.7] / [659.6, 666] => 1.04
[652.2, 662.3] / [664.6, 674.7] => 1.05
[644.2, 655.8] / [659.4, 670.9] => 1.07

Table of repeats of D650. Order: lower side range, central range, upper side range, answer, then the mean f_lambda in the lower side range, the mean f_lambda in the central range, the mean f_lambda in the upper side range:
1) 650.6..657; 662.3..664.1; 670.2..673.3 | -0.050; 19.7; 20.5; 20.1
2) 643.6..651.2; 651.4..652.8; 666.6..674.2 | -0.028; 19.9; 20.6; 21.4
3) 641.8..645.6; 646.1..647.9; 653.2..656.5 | -0.033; 20.1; 20.2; 19.3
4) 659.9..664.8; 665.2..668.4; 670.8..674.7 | -0.042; 20.6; 20.7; 20.1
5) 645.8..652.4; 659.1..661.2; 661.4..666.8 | -0.067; 19.9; 21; 20.5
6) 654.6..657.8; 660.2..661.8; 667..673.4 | -0.050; 19.1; 20.6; 21.7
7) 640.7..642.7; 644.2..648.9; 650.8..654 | -0.064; 19.6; 20.2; 20.3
